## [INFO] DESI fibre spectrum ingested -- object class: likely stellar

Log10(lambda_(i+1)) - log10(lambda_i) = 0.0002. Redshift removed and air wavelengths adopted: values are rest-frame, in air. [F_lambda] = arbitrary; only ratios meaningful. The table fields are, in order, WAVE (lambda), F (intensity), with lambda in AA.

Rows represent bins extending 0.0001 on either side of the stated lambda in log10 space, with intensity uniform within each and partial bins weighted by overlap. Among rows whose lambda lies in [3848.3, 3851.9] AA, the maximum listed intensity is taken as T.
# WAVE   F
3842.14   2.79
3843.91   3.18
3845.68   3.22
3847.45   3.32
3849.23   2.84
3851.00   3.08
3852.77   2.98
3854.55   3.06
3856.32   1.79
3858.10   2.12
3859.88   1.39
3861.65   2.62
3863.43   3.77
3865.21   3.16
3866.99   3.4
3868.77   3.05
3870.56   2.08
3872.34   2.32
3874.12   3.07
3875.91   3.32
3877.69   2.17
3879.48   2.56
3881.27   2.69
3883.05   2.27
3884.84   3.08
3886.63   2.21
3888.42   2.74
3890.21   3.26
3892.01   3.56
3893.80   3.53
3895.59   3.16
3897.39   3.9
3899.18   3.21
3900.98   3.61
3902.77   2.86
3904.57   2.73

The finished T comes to 3.08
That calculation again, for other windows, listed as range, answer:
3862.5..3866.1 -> 3.77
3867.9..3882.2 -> 3.32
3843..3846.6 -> 3.22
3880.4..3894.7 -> 3.56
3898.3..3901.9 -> 3.61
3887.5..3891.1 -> 3.26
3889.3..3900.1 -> 3.9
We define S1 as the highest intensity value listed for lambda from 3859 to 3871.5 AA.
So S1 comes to 3.77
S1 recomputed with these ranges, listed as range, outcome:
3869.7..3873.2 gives 2.32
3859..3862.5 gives 2.62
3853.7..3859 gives 3.06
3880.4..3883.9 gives 2.69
